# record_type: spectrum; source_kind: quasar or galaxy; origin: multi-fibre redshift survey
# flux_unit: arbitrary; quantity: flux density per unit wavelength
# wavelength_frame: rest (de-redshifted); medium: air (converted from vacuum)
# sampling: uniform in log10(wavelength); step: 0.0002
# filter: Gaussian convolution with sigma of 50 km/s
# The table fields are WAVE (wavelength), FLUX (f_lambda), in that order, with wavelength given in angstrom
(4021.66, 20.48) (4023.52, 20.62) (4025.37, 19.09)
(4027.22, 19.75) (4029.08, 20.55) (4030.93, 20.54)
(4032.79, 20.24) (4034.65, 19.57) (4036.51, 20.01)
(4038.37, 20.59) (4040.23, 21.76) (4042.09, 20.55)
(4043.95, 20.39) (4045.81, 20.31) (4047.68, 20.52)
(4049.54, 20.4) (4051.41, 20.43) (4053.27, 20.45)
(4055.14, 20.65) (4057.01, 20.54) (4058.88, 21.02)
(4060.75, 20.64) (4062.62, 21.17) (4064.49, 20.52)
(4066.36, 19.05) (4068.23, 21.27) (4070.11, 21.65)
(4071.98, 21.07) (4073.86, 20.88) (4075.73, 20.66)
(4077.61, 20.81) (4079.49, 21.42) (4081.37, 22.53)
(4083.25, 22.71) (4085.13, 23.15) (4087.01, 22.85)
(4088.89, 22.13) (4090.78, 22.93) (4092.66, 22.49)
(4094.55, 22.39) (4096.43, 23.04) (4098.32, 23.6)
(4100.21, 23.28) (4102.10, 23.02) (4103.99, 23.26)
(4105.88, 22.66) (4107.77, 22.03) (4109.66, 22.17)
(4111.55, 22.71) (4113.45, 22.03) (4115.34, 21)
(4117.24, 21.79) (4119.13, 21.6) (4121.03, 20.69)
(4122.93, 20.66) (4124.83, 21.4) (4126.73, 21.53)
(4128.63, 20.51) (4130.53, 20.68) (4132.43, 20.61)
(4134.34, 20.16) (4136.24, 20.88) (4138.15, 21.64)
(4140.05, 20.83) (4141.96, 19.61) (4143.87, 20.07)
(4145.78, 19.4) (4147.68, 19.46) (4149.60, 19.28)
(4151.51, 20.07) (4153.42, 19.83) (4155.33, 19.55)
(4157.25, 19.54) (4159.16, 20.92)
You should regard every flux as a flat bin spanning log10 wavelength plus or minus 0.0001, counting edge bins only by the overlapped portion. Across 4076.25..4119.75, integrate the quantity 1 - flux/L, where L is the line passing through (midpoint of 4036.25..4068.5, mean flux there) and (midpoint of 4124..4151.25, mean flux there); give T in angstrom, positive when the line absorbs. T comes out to -4.1 angstrom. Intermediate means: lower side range 20.6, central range 22.4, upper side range 20.4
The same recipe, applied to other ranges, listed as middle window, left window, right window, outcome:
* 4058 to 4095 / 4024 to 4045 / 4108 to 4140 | -1.4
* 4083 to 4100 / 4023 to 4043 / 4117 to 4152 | -2.0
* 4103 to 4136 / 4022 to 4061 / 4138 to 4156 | -2.4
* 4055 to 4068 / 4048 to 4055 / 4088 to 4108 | 0.3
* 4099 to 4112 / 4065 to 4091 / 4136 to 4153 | -1.1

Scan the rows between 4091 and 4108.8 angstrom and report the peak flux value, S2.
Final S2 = 23.6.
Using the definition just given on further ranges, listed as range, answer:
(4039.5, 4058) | 21.76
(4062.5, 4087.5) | 23.15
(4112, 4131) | 22.03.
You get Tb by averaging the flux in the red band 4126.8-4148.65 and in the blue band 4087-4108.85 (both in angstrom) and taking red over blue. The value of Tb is 0.89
